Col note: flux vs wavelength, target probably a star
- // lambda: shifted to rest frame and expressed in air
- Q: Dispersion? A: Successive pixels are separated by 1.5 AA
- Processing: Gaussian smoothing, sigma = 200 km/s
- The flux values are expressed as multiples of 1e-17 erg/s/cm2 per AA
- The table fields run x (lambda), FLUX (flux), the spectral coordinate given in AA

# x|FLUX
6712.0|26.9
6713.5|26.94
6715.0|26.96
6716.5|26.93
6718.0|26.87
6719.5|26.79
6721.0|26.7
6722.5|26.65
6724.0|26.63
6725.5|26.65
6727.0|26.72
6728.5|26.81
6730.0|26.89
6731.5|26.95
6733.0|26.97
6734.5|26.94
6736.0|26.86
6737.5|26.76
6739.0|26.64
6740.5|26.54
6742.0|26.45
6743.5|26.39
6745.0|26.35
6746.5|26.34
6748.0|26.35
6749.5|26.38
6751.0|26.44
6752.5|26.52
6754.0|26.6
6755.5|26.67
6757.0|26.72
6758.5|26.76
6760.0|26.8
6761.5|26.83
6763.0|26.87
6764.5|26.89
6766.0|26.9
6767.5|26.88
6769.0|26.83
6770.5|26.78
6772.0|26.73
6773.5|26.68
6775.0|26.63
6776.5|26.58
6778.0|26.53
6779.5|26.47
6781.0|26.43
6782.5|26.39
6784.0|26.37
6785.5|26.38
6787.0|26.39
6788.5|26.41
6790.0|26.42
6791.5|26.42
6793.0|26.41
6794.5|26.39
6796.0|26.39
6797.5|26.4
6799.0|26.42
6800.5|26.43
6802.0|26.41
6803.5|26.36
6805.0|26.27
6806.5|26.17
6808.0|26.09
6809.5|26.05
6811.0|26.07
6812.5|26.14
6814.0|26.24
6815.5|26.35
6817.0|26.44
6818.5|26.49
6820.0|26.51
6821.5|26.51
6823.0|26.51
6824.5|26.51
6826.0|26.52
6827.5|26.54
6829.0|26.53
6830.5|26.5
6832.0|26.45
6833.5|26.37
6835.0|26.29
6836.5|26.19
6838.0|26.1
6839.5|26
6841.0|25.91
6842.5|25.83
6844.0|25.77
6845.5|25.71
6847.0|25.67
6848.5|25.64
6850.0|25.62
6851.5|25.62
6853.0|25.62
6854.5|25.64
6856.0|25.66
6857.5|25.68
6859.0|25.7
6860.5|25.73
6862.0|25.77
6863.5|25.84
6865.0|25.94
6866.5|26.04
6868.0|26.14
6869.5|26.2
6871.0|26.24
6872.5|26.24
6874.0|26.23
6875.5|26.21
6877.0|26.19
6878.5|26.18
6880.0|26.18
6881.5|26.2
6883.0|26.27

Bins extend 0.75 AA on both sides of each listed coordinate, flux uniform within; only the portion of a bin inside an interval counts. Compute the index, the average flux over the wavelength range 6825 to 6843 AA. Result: 26.3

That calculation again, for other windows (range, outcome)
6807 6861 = 26.1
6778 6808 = 26.4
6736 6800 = 26.6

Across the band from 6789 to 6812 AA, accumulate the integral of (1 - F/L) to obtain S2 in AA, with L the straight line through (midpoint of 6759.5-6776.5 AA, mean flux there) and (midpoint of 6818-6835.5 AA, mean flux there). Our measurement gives 0.3 AA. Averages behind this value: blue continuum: 26.8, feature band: 26.3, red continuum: 26.5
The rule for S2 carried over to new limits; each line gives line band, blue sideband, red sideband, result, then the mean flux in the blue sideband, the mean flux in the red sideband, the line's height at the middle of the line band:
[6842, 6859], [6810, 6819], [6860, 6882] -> 0.3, 26.3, 26.1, 26.2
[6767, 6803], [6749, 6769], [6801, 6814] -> -0.1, 26.7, 26.2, 26.4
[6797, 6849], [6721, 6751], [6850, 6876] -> -0.2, 26.6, 25.9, 26.1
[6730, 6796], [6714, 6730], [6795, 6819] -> -0.2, 26.8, 26.3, 26.5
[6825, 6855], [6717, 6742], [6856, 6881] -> 0.2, 26.8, 26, 26.2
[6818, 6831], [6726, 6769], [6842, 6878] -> -0.2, 26.7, 25.9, 26.1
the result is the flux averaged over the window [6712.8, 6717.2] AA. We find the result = 26.9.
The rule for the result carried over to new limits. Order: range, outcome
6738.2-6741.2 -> 26.6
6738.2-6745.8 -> 26.5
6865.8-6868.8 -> 26.1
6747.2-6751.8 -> 26.4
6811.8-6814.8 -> 26.2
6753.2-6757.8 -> 26.7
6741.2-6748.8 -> 26.4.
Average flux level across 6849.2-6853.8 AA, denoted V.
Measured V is 25.6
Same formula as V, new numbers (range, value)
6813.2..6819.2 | 26.4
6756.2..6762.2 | 26.8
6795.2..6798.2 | 26.4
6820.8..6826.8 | 26.5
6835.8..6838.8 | 26.1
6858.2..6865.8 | 25.8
